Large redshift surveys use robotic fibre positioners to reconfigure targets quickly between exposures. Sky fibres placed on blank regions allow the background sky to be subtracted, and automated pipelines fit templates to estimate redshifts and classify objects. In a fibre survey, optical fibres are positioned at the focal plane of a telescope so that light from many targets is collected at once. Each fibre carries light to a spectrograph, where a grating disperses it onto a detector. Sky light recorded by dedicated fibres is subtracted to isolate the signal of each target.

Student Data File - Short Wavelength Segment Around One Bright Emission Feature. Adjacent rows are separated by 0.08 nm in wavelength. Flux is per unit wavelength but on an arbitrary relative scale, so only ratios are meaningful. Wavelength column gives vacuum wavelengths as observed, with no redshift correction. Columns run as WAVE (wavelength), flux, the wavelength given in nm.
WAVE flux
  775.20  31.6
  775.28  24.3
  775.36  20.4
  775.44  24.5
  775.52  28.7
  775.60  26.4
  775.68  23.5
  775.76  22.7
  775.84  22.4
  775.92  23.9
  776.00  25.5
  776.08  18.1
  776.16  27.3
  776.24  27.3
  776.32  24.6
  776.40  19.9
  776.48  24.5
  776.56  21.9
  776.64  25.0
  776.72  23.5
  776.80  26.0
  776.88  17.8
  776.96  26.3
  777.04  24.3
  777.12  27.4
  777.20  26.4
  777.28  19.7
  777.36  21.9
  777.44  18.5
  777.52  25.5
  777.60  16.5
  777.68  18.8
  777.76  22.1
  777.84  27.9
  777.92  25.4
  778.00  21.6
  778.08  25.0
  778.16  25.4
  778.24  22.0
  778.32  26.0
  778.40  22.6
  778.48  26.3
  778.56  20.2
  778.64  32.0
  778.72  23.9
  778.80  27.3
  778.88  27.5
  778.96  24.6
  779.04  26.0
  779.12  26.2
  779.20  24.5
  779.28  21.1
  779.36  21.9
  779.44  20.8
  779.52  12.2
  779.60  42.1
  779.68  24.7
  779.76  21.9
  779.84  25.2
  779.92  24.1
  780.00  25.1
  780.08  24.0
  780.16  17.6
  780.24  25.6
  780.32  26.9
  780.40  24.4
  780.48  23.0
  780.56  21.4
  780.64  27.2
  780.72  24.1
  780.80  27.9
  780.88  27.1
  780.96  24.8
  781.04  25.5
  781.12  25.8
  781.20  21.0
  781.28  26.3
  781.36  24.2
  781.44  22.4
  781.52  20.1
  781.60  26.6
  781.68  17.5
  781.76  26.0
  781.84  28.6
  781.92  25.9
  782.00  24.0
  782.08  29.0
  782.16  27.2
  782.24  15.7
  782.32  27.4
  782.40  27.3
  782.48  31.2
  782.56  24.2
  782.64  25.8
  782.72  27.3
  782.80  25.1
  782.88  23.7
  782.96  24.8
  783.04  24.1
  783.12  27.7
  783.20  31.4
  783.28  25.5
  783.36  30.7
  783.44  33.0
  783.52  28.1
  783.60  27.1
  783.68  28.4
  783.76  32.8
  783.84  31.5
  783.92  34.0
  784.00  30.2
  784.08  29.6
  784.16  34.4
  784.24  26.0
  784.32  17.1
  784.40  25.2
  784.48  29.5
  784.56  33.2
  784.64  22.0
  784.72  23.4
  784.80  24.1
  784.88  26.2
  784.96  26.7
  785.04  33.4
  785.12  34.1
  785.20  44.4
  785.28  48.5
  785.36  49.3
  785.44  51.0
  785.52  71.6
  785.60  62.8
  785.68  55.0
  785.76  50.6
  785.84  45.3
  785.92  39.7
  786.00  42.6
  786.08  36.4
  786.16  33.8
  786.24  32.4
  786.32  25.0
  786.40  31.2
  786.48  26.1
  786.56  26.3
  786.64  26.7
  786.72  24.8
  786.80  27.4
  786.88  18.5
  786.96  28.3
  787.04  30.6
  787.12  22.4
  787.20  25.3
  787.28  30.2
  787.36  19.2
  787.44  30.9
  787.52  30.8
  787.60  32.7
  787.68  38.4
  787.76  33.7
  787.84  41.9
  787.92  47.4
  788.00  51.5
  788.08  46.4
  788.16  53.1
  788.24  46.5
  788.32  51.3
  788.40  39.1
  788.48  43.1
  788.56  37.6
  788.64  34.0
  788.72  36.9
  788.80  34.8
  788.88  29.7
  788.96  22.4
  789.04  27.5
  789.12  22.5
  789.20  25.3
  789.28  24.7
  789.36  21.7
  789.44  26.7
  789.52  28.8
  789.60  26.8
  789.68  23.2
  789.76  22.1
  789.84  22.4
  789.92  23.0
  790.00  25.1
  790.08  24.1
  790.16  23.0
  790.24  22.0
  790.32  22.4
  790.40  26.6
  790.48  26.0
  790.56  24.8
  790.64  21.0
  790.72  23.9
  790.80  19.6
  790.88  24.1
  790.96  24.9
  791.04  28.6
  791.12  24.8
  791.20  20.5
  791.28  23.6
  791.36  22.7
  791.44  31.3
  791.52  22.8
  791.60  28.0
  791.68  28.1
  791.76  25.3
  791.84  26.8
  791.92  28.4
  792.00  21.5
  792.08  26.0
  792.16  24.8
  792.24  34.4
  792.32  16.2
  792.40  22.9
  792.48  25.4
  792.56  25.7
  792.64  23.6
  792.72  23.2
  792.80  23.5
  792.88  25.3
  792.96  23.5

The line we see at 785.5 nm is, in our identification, H-alpha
